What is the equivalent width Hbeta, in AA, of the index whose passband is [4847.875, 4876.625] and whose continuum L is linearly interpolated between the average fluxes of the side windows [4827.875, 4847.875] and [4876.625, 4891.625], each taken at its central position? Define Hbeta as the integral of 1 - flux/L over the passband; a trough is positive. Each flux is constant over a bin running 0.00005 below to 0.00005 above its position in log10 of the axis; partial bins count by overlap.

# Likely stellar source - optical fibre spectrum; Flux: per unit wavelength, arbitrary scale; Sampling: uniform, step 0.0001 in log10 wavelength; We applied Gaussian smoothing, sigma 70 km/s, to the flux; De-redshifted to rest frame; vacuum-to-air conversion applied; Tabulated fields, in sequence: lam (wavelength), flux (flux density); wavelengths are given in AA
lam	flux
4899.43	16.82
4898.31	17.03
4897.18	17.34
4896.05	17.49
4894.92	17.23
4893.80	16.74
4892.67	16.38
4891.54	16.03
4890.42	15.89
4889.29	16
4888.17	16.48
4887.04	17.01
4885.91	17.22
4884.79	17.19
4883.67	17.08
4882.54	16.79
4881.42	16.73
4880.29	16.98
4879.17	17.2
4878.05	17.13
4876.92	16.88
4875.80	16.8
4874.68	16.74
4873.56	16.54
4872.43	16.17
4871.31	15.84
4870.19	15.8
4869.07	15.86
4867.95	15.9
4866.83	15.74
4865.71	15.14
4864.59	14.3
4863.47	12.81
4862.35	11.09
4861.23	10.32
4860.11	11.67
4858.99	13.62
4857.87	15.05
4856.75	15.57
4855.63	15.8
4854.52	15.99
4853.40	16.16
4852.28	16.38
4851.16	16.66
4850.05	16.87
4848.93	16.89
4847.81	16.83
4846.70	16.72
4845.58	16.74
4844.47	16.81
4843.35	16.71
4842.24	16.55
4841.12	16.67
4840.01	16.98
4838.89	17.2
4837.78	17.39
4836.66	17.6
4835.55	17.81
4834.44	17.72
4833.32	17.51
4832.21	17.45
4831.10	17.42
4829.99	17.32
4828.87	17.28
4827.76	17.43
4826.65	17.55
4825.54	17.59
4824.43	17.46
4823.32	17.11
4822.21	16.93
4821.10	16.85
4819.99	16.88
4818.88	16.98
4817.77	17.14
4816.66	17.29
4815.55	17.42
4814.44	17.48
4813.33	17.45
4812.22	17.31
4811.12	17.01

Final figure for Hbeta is 2.9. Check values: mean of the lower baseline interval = 17.2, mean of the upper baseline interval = 16.8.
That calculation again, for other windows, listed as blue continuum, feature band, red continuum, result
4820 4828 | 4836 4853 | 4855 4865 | -2.08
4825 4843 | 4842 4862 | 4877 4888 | 1.91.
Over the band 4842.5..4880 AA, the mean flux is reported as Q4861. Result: 15.6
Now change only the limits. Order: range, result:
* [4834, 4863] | 15.9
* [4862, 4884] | 15.9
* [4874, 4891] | 16.8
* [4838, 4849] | 16.8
